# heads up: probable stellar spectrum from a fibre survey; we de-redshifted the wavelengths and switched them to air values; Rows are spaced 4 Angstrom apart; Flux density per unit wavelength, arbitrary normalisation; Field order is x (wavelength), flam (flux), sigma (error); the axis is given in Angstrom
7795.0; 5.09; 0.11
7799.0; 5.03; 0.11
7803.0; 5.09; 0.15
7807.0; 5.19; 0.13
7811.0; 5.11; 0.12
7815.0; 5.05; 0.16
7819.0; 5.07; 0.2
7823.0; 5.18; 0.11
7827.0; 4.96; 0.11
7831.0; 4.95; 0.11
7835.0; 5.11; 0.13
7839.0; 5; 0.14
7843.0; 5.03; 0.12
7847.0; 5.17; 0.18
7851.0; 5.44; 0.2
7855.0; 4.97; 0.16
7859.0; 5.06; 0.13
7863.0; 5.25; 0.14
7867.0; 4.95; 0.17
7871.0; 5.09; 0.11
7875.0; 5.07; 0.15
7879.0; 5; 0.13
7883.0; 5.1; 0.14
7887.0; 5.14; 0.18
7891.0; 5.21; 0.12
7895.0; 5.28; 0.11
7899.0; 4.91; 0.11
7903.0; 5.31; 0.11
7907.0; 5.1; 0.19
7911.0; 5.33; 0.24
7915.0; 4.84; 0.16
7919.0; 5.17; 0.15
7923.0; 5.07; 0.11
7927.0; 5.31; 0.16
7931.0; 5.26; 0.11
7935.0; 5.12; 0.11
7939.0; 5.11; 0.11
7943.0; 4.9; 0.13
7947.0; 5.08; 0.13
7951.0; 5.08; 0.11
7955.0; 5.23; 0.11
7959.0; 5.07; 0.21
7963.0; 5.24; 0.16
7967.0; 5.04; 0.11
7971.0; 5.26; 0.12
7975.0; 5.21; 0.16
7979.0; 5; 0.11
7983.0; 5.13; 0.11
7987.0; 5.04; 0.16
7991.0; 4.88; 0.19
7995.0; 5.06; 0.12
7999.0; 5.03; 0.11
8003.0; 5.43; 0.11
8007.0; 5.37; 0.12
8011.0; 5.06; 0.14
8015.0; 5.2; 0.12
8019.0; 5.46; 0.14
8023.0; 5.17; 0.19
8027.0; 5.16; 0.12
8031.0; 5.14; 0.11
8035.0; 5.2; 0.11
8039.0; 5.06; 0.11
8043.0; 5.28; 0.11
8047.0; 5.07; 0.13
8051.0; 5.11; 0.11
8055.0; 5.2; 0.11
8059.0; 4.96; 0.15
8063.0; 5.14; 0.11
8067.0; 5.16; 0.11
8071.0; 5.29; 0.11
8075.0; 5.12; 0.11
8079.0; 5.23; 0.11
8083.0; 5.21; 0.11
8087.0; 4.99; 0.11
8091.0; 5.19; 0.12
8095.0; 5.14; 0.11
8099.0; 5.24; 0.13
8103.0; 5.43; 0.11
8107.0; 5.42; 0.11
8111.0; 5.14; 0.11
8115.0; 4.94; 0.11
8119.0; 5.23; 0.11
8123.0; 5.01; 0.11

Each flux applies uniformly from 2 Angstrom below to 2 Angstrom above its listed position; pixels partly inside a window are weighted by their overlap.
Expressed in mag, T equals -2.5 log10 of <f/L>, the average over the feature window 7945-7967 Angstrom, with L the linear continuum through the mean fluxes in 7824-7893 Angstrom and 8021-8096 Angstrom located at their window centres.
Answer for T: -0.003 mag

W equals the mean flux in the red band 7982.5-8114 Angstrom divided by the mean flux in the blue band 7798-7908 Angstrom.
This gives 1.0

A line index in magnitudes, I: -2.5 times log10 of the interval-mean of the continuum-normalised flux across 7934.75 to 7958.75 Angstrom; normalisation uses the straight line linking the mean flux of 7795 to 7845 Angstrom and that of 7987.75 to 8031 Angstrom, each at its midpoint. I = 0.01 mag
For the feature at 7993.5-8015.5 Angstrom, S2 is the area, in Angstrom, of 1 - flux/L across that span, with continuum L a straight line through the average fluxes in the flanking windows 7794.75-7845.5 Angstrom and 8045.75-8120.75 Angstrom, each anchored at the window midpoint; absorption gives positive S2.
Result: -0.2 Angstrom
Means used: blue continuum 5.07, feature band 5.19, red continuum 5.17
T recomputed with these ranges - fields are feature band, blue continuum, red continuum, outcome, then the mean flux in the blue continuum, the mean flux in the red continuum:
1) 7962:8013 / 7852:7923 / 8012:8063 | 0.00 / 5.11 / 5.16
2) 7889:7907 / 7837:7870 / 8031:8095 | -0.01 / 5.11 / 5.15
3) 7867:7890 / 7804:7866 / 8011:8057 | 0.01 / 5.1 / 5.18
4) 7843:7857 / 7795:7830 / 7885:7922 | -0.01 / 5.08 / 5.14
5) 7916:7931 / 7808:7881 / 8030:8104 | -0.01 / 5.08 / 5.16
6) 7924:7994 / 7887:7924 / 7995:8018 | 0.01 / 5.14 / 5.21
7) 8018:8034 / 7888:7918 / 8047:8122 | -0.01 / 5.14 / 5.17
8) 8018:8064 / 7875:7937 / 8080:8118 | 0.00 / 5.14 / 5.19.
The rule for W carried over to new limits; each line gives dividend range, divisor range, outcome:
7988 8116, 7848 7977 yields 1.01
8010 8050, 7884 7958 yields 1.01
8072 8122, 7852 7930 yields 1.01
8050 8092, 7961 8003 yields 1.01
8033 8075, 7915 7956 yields 1.01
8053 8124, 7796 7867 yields 1.02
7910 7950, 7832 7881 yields 1.00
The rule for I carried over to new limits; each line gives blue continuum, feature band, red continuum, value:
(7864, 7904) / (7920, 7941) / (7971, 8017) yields -0.012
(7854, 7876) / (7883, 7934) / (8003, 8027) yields -0.007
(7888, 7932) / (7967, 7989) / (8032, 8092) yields 0.007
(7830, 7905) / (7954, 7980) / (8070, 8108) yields 0.001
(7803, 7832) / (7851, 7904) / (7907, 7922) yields -0.003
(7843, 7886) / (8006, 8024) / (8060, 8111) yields -0.016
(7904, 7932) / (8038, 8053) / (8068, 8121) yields 0.011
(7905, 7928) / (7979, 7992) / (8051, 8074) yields 0.024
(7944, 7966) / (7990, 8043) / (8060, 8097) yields -0.008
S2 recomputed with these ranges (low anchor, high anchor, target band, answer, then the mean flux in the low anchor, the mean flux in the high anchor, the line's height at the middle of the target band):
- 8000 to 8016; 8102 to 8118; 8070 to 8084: 0.06 Angstrom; 5.25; 5.22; 5.23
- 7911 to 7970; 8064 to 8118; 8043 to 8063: 0.25 Angstrom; 5.12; 5.19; 5.17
